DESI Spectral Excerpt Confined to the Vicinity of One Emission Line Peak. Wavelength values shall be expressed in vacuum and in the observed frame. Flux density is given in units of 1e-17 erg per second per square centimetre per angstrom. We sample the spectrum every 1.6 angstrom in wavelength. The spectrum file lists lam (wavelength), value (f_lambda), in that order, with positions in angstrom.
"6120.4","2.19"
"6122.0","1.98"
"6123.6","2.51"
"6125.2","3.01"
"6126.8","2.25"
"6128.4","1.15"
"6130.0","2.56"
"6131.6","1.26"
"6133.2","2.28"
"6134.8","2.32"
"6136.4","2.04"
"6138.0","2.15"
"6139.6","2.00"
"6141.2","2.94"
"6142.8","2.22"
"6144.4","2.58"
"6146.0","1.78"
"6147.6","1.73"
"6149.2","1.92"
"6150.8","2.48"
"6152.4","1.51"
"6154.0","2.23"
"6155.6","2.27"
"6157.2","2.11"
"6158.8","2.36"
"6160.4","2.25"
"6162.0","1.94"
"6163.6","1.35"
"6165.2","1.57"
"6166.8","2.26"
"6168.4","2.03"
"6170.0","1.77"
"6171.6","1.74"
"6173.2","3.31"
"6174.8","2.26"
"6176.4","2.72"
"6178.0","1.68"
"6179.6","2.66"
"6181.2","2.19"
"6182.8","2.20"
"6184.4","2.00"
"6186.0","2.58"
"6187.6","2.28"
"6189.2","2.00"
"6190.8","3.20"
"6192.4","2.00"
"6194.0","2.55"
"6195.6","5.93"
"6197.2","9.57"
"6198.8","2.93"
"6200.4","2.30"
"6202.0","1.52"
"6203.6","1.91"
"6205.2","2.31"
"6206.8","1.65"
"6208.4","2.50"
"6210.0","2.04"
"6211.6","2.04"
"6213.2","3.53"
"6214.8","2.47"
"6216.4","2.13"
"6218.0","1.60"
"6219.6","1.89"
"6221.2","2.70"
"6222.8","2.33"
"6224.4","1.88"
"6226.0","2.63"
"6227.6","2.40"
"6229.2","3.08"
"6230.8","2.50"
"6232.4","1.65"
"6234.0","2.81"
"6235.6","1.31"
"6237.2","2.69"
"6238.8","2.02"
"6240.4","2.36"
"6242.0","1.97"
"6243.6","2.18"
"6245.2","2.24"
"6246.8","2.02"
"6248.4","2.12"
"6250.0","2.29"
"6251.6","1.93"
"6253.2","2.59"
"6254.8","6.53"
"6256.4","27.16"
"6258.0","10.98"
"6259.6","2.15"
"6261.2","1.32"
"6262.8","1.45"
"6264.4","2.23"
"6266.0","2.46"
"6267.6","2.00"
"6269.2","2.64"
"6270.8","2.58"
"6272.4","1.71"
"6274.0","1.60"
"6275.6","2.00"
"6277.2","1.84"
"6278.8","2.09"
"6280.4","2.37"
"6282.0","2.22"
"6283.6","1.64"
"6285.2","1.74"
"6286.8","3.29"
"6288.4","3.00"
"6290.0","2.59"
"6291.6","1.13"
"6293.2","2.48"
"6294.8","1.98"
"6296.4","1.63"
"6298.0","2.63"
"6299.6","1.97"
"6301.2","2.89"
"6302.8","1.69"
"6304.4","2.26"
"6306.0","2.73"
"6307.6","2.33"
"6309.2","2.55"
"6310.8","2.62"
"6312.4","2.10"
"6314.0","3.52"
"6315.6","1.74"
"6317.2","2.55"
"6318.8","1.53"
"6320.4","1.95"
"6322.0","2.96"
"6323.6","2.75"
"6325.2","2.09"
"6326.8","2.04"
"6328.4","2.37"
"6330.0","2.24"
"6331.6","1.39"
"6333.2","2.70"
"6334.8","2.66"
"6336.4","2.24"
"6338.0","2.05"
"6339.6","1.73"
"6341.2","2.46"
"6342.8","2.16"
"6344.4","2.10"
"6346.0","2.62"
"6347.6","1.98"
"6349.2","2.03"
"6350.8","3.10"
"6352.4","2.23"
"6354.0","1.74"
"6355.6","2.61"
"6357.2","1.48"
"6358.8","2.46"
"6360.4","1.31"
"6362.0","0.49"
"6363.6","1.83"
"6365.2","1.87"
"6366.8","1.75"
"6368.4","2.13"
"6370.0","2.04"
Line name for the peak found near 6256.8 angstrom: [O III]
